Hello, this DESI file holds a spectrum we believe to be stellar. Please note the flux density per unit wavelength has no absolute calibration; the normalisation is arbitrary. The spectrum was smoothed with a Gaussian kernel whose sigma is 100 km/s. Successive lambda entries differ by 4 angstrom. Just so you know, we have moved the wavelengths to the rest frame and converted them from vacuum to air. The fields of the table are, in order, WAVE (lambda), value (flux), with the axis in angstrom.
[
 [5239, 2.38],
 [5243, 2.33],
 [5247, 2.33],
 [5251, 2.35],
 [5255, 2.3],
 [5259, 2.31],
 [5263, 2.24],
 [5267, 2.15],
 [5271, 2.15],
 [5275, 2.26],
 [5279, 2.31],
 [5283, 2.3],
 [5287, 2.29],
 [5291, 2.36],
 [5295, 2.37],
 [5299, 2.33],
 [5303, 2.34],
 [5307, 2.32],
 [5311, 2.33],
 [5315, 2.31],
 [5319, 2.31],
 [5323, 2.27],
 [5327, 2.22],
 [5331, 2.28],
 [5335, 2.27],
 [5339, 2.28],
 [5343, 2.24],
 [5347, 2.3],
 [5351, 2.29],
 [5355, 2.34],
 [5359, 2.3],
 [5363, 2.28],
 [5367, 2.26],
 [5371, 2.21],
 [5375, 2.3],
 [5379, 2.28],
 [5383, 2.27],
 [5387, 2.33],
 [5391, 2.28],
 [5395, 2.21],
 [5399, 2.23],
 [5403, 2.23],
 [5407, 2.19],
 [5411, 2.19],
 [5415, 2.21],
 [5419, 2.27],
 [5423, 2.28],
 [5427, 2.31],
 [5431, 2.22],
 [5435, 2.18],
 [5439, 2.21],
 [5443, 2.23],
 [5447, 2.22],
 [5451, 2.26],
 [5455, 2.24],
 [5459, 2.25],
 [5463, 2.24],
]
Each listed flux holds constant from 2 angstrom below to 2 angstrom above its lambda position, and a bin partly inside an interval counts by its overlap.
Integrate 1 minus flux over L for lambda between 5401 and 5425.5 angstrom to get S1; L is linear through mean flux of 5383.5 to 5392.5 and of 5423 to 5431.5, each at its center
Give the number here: 0.6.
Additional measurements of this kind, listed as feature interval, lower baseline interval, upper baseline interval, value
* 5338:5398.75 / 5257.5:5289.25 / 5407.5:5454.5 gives -1.0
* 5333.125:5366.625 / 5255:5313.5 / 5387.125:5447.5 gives -0.3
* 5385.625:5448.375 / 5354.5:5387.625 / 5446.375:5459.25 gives 0.7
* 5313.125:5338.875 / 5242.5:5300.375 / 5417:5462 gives 0.0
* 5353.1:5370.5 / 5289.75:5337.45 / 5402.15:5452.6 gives -0.1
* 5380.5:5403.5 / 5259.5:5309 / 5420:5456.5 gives -0.1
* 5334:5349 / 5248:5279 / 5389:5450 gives -0.2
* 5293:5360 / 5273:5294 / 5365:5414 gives -0.5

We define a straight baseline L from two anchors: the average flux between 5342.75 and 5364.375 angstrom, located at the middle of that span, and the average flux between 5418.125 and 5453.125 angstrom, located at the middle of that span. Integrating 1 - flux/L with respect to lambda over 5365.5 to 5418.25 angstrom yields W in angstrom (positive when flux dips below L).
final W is 0.6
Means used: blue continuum 2.3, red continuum 2.24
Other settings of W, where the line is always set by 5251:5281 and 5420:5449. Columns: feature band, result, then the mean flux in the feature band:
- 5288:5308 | -0.83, 2.34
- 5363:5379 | -0.14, 2.26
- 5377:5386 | -0.16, 2.28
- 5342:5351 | -0.13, 2.28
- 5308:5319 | -0.34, 2.32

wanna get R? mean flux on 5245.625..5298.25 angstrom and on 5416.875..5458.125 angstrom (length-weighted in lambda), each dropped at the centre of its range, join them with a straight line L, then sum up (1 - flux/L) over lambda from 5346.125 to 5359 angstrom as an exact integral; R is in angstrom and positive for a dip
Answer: -0.3 angstrom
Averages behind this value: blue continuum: 2.29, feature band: 2.31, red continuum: 2.24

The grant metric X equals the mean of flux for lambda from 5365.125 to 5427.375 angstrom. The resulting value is 2.25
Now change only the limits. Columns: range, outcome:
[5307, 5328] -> 2.29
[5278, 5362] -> 2.3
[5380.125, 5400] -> 2.27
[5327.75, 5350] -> 2.27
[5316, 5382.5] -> 2.28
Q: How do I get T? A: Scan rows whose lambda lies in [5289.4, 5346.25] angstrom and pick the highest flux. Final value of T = 2.37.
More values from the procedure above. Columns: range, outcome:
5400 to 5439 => 2.31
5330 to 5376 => 2.34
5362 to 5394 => 2.33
